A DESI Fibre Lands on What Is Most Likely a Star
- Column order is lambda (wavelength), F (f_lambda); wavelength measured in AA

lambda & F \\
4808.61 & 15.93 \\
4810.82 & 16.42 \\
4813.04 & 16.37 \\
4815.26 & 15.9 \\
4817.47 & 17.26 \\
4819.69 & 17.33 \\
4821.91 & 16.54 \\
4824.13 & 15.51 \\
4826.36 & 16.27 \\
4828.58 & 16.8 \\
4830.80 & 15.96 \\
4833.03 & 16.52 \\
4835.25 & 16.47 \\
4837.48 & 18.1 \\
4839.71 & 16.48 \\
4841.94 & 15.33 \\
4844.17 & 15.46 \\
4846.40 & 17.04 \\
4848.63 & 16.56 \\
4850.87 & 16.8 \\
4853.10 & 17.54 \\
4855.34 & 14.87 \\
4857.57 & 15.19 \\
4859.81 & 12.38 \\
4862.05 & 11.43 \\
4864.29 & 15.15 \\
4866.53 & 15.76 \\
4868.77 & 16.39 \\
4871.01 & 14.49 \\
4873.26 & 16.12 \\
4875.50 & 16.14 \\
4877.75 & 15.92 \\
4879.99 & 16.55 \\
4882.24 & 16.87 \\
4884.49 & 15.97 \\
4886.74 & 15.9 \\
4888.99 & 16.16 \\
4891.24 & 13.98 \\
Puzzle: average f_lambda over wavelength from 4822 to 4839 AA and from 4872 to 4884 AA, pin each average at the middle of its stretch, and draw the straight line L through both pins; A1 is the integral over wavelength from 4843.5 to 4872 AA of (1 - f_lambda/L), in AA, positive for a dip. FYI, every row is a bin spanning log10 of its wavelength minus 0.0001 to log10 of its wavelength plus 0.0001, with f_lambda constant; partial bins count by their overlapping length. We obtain 1.9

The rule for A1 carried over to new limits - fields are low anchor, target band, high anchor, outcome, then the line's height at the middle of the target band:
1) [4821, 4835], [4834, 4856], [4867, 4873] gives -0.7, 16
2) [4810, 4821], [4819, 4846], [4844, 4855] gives 0.4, 16.7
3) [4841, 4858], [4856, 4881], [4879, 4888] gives 1.9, 16.2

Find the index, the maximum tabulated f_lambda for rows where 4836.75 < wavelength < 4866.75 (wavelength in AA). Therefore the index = 18.1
